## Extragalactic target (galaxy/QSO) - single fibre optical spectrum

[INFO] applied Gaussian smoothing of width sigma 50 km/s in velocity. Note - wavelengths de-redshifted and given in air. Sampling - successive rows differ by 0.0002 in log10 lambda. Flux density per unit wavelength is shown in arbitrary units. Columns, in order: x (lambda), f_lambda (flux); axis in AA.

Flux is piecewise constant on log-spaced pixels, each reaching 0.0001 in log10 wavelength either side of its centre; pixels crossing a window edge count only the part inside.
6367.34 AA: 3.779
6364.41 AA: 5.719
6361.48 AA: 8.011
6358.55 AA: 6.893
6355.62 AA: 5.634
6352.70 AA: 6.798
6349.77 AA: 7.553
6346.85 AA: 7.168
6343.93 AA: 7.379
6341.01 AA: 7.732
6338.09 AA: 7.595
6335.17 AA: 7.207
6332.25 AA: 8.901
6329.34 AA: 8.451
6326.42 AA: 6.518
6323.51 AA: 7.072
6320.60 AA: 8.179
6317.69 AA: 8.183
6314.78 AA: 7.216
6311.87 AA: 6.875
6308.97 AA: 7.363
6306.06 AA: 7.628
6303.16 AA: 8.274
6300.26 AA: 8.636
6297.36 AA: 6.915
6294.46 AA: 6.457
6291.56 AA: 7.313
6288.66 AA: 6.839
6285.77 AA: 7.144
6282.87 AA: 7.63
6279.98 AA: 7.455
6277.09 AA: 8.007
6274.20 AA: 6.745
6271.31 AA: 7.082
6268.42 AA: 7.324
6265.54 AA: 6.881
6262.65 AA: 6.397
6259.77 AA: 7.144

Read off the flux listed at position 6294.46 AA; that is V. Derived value 6.457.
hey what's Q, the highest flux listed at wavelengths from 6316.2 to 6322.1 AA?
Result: 8.183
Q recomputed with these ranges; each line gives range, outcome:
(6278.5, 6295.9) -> 7.63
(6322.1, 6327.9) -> 7.072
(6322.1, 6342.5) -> 8.901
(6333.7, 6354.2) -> 7.732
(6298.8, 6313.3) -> 8.636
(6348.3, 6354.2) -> 7.553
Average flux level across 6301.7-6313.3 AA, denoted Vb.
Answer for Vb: 7.54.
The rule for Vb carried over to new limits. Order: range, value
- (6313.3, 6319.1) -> 7.69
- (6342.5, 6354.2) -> 7.22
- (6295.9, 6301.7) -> 7.77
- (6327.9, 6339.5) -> 8.04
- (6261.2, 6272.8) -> 6.92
